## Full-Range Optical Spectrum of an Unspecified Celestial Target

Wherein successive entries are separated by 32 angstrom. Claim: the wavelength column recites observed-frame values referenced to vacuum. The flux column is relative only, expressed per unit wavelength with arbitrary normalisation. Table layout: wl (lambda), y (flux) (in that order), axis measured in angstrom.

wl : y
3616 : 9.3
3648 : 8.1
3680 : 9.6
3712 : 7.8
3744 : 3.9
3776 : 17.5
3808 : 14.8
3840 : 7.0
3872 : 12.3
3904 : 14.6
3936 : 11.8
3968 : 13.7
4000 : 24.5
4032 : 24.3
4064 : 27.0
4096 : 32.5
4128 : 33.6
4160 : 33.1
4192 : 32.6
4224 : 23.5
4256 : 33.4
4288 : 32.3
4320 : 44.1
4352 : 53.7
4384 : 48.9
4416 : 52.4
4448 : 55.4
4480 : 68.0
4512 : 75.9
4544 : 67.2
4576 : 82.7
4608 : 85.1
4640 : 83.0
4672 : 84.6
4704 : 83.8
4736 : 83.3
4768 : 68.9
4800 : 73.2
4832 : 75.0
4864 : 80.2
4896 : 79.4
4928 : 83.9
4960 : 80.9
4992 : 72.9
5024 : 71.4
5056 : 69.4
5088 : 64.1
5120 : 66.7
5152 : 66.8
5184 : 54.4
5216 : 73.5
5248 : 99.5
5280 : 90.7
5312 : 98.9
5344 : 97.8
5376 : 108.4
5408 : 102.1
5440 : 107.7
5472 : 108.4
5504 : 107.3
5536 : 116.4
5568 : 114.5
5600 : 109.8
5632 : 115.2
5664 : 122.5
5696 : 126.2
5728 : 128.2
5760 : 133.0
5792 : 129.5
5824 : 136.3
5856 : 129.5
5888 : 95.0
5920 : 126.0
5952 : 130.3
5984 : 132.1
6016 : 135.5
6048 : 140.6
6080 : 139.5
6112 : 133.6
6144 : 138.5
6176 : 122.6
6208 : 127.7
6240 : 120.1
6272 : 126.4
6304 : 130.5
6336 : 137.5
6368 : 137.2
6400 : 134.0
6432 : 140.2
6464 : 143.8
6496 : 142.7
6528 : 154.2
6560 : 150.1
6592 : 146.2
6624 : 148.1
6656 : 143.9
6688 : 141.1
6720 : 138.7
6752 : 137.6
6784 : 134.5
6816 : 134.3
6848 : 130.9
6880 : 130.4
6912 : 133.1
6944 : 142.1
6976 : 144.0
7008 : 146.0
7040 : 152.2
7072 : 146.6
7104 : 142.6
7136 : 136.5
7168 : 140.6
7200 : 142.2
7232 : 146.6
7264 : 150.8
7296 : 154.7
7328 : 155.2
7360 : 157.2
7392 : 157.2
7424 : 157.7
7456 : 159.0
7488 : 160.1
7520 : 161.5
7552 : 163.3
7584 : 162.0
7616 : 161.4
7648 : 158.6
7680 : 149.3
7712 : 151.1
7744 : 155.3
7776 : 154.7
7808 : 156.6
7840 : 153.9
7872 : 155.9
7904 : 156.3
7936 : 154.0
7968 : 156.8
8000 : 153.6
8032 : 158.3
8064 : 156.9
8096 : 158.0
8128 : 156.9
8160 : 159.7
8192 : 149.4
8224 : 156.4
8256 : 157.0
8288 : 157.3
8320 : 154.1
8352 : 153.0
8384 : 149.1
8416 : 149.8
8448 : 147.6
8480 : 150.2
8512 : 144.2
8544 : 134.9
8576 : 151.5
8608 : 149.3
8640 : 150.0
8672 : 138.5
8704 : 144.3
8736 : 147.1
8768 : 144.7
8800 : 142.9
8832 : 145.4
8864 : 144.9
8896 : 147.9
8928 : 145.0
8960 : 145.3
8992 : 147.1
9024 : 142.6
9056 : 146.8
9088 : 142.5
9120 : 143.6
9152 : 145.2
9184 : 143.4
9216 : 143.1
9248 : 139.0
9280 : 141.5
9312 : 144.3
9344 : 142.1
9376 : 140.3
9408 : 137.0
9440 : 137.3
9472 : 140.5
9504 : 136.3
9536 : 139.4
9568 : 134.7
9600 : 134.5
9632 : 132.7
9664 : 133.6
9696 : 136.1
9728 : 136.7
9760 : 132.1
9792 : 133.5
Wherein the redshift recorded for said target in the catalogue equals 0.000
